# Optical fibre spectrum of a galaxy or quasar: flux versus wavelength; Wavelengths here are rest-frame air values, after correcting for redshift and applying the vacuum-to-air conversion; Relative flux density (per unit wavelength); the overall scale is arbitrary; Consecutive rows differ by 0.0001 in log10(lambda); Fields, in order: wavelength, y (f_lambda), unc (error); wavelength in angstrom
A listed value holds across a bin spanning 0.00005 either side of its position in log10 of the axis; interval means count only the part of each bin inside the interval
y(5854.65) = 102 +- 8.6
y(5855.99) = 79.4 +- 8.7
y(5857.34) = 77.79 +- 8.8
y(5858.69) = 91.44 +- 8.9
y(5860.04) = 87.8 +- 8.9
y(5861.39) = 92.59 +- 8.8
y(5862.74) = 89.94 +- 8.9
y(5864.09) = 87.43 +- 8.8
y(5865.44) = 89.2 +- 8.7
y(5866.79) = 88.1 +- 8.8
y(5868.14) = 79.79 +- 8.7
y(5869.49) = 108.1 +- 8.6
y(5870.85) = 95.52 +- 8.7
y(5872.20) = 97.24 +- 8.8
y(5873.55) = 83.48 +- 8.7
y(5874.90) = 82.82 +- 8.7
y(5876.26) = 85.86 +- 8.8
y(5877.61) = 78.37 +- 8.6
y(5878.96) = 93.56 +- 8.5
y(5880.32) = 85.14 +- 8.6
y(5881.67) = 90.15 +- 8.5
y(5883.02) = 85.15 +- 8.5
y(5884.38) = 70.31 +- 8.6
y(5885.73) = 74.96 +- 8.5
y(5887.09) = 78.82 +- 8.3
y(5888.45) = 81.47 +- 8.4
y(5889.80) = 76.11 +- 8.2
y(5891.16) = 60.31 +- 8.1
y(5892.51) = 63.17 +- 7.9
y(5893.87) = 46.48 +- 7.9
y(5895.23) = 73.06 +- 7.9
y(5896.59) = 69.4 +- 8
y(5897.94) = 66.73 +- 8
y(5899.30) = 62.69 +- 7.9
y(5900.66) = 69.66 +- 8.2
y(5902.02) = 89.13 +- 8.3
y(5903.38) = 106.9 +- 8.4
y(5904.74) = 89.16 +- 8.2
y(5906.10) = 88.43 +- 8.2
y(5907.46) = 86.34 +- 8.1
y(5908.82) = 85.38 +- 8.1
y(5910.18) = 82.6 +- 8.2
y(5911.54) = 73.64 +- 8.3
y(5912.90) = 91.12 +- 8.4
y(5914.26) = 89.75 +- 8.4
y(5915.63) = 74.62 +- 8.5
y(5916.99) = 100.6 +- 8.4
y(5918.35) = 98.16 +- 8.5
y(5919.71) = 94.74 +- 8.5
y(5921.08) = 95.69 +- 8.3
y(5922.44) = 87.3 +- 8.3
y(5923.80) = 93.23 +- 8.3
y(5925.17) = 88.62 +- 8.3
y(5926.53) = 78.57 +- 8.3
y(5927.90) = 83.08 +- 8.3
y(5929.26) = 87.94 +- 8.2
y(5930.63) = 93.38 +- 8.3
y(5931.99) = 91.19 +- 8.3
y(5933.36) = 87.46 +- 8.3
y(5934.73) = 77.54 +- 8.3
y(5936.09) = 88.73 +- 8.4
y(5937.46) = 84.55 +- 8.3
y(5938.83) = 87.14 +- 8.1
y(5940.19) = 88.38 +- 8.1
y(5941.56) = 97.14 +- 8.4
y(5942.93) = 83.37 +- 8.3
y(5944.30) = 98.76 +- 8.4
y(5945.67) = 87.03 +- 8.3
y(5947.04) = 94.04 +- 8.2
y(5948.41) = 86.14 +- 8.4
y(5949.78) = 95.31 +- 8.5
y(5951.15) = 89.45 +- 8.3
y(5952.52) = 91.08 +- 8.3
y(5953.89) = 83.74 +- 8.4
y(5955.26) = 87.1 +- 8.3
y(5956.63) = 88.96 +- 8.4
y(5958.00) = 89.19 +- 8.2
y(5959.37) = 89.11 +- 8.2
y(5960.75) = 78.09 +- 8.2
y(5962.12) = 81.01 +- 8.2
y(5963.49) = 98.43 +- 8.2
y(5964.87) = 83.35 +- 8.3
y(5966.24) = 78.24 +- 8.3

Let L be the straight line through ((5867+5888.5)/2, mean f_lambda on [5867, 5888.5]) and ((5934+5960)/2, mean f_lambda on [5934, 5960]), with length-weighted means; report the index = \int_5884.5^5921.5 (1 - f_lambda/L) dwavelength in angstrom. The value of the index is 2.92 angstrom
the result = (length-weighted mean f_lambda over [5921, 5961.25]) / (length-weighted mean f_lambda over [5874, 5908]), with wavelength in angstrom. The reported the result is 1.13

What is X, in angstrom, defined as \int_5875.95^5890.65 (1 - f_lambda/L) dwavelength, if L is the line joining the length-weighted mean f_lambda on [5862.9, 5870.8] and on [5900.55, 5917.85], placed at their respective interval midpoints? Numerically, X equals 1.3 angstrom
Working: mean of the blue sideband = 90.8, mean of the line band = 81.5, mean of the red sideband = 87.4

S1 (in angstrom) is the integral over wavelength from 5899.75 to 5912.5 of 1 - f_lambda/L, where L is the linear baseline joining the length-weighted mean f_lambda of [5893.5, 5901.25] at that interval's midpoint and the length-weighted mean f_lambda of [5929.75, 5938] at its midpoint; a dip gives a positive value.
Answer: -2.7 angstrom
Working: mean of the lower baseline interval 65.3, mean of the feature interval 85.4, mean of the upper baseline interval 87.2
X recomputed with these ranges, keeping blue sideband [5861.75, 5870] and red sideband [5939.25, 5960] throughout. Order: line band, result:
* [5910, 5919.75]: 0.22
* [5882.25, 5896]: 2.90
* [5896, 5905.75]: 1.14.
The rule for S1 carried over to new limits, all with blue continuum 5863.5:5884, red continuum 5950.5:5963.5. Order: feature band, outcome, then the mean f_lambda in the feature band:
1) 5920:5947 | -0.4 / 88.6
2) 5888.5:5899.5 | 2.8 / 65.8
